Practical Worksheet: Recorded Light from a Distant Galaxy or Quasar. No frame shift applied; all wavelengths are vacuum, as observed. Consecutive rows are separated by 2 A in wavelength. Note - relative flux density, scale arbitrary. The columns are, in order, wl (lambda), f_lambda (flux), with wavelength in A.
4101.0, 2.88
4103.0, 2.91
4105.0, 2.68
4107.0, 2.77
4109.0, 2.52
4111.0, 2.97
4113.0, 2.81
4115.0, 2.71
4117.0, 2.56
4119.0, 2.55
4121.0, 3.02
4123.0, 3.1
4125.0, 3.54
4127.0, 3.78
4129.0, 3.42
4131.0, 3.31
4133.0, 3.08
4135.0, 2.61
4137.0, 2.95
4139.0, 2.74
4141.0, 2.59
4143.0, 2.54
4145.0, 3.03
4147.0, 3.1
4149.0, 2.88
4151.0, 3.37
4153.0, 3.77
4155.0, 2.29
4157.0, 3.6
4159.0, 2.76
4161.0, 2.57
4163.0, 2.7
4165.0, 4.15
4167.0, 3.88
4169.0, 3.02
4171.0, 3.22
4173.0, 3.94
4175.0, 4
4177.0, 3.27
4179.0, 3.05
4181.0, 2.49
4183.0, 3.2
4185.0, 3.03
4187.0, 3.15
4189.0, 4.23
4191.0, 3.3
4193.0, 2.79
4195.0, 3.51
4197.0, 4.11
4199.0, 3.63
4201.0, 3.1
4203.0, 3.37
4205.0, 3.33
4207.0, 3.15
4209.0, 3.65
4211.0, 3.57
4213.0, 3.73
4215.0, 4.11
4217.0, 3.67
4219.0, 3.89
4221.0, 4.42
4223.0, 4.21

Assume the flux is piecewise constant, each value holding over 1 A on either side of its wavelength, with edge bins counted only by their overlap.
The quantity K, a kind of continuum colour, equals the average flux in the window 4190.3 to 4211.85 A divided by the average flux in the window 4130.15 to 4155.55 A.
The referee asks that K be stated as 1.16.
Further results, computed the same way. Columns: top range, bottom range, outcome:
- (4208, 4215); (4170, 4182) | 1.12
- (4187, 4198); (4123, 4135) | 1.07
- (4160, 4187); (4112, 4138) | 1.08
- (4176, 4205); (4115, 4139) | 1.08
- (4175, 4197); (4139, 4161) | 1.11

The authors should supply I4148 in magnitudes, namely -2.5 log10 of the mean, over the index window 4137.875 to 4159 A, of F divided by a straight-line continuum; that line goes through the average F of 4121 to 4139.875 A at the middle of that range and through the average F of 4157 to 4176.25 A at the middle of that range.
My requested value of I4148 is 0.10 mag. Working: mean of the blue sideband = 3.16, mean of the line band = 2.98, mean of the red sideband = 3.37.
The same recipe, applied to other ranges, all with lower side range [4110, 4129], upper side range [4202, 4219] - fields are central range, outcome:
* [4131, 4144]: 0.13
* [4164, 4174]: -0.10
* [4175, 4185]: 0.10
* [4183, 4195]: 0.05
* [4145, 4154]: -0.01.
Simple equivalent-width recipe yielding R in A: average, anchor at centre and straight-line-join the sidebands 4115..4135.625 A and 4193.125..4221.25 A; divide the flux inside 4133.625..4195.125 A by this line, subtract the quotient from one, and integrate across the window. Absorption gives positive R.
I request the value 3.6 A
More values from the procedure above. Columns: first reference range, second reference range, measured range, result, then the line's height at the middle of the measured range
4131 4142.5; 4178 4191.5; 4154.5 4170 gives -0.6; 3.03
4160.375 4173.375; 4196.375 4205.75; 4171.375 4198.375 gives 0.3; 3.42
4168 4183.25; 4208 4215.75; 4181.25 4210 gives 1.4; 3.54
